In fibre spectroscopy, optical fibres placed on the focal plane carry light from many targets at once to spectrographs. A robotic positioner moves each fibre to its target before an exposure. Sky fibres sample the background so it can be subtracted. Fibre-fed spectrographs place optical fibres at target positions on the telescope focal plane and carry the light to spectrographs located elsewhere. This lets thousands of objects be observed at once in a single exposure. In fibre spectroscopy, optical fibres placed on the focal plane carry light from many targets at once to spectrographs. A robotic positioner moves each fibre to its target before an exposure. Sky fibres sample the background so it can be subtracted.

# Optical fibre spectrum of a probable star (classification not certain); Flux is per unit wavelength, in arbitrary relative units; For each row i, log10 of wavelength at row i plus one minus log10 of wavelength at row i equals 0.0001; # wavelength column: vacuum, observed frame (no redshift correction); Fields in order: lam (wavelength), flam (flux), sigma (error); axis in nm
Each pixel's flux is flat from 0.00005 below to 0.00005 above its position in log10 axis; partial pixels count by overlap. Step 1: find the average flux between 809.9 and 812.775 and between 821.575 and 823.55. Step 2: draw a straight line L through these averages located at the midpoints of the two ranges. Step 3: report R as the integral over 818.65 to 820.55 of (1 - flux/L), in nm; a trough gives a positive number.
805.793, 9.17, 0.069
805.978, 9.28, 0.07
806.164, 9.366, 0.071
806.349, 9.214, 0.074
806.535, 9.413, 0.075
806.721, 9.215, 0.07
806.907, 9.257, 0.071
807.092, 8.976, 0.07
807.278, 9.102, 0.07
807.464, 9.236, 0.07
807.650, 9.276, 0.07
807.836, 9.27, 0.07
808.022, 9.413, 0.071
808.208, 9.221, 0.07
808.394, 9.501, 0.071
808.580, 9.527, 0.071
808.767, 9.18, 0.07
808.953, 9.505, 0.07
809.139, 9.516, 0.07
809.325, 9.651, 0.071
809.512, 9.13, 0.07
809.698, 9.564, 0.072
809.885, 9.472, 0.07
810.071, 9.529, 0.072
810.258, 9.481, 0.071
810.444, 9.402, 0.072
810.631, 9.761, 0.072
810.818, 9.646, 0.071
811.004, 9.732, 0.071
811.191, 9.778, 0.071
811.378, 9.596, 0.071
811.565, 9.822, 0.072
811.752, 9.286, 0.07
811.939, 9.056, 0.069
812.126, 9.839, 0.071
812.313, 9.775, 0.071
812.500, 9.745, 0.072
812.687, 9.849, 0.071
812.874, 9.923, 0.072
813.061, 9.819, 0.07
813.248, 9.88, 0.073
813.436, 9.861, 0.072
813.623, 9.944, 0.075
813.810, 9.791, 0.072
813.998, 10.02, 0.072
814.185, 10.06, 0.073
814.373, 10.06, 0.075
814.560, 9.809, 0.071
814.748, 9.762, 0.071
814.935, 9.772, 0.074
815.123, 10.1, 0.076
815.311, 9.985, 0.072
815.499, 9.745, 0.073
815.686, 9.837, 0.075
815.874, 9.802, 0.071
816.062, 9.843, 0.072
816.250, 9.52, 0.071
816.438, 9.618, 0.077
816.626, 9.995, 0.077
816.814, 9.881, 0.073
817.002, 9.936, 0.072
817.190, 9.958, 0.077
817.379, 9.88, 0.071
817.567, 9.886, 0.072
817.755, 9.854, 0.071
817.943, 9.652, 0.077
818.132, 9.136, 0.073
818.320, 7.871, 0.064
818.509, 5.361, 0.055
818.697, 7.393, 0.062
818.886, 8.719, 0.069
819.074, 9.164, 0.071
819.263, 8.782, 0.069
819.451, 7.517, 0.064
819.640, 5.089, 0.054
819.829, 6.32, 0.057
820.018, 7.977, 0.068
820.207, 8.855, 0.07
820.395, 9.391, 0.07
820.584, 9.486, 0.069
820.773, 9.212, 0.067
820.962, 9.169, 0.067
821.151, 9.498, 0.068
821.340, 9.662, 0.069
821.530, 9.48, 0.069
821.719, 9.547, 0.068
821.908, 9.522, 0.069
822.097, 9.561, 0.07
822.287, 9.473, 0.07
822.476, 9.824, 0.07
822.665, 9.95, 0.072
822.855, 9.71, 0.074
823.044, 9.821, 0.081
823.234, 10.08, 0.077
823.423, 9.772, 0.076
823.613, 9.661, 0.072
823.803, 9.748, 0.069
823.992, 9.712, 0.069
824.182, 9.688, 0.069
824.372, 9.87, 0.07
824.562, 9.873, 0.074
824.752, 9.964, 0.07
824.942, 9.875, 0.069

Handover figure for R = 0.34 nm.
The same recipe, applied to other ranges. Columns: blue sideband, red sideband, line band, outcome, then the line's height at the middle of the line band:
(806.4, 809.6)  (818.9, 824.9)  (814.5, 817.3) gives -0.18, 9.25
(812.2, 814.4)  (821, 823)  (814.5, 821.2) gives 0.49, 9.75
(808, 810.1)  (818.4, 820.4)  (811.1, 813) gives -0.16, 8.91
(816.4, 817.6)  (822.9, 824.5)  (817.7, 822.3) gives 0.58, 9.85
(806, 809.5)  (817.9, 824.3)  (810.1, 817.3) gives -0.50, 9.15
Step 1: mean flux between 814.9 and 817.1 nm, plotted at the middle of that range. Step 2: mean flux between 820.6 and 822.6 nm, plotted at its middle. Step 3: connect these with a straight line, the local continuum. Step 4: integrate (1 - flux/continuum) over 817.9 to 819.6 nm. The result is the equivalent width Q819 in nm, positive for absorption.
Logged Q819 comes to 0.29 nm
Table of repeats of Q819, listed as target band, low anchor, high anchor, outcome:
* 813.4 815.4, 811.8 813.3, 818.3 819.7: -0.18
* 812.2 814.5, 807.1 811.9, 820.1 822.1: -0.11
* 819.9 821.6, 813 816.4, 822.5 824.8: 0.12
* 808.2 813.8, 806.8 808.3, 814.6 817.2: -0.08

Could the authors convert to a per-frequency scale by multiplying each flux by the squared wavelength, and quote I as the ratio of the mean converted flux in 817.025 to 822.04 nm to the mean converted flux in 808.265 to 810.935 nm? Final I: 0.94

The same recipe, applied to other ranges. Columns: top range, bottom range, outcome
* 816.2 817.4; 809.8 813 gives 1.03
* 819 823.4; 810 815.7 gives 0.94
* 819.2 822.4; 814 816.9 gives 0.90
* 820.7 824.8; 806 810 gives 1.07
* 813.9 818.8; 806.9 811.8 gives 1.02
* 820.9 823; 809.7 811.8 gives 1.03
